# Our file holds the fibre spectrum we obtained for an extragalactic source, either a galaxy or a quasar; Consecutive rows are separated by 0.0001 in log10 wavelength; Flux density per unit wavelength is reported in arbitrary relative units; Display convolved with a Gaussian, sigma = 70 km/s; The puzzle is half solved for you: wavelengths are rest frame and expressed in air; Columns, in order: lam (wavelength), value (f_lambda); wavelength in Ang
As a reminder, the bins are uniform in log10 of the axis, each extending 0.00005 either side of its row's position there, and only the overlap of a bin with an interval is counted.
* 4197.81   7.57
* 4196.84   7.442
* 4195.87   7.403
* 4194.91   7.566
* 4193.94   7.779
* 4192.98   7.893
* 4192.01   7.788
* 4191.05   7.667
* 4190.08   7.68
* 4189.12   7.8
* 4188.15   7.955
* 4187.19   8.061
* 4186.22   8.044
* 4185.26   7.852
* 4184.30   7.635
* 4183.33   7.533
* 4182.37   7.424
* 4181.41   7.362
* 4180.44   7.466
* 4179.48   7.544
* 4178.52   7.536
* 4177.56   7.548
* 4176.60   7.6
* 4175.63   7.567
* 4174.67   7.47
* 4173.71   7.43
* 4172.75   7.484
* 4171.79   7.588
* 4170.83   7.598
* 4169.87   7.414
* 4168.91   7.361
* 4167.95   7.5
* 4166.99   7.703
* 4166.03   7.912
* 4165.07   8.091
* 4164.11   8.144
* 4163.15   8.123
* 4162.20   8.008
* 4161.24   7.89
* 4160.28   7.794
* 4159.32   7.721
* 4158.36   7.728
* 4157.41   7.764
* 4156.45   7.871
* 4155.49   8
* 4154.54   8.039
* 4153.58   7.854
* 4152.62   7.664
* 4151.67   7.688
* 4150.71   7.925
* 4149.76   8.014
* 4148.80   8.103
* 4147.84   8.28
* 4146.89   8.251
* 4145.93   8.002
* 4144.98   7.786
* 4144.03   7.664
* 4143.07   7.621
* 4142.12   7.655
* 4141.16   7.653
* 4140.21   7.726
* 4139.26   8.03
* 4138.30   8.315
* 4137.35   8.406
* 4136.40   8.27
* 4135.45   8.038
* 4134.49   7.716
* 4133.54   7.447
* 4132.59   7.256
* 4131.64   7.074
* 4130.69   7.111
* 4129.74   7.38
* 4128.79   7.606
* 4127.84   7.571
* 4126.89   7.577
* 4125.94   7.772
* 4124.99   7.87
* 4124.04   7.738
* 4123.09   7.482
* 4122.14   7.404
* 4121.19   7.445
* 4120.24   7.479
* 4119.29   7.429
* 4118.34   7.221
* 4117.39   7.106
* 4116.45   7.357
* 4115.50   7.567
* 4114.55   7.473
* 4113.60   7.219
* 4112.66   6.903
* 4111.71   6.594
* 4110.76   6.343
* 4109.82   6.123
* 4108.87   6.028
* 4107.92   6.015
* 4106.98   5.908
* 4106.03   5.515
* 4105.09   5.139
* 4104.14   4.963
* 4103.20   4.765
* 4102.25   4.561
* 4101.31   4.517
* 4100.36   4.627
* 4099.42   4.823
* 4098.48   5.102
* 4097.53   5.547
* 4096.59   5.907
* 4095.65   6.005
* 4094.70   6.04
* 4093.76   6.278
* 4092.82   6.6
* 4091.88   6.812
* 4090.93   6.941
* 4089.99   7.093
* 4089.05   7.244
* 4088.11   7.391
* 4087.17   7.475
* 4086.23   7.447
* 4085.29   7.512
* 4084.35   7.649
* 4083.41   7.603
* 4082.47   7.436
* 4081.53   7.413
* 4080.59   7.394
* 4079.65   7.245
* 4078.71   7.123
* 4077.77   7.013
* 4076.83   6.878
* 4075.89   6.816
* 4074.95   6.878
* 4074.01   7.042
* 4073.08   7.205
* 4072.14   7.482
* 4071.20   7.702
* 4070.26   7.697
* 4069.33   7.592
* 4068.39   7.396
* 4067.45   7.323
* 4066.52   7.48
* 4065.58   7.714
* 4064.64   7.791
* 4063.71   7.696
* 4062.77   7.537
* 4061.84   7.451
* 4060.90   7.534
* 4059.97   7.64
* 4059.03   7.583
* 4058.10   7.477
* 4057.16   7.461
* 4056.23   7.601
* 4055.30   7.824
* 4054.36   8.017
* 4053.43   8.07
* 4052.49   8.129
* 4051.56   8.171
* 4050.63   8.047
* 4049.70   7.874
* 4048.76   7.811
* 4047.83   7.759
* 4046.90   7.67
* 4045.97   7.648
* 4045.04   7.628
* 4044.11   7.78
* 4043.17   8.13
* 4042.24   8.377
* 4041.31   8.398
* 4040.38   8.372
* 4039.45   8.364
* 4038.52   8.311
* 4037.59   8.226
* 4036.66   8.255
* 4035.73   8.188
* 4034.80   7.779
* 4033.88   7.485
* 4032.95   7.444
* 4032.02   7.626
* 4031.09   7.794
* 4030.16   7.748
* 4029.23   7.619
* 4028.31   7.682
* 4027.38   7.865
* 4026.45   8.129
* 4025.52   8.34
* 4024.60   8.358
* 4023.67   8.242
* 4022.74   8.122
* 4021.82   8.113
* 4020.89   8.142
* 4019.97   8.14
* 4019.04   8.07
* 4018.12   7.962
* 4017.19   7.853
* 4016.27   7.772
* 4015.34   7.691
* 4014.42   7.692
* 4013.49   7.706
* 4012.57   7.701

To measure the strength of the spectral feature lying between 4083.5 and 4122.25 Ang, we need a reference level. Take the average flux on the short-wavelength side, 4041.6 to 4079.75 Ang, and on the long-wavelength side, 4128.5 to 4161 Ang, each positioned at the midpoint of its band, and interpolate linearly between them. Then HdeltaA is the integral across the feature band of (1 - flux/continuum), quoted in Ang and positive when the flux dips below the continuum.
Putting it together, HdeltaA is 6.40 Ang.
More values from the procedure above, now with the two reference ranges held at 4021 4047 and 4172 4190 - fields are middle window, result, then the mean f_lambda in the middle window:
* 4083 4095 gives 1.2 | 7.1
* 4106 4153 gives 1.8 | 7.46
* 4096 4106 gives 3.6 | 5.03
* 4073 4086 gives 1.1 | 7.23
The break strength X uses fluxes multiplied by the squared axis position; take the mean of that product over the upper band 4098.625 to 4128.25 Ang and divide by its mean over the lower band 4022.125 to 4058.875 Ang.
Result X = 0.85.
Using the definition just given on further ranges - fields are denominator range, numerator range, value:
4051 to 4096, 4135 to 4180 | 1.11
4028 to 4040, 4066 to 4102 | 0.88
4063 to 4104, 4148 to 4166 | 1.21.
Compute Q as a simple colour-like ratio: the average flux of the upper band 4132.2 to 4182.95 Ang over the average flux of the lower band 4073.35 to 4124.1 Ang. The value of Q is 1.2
